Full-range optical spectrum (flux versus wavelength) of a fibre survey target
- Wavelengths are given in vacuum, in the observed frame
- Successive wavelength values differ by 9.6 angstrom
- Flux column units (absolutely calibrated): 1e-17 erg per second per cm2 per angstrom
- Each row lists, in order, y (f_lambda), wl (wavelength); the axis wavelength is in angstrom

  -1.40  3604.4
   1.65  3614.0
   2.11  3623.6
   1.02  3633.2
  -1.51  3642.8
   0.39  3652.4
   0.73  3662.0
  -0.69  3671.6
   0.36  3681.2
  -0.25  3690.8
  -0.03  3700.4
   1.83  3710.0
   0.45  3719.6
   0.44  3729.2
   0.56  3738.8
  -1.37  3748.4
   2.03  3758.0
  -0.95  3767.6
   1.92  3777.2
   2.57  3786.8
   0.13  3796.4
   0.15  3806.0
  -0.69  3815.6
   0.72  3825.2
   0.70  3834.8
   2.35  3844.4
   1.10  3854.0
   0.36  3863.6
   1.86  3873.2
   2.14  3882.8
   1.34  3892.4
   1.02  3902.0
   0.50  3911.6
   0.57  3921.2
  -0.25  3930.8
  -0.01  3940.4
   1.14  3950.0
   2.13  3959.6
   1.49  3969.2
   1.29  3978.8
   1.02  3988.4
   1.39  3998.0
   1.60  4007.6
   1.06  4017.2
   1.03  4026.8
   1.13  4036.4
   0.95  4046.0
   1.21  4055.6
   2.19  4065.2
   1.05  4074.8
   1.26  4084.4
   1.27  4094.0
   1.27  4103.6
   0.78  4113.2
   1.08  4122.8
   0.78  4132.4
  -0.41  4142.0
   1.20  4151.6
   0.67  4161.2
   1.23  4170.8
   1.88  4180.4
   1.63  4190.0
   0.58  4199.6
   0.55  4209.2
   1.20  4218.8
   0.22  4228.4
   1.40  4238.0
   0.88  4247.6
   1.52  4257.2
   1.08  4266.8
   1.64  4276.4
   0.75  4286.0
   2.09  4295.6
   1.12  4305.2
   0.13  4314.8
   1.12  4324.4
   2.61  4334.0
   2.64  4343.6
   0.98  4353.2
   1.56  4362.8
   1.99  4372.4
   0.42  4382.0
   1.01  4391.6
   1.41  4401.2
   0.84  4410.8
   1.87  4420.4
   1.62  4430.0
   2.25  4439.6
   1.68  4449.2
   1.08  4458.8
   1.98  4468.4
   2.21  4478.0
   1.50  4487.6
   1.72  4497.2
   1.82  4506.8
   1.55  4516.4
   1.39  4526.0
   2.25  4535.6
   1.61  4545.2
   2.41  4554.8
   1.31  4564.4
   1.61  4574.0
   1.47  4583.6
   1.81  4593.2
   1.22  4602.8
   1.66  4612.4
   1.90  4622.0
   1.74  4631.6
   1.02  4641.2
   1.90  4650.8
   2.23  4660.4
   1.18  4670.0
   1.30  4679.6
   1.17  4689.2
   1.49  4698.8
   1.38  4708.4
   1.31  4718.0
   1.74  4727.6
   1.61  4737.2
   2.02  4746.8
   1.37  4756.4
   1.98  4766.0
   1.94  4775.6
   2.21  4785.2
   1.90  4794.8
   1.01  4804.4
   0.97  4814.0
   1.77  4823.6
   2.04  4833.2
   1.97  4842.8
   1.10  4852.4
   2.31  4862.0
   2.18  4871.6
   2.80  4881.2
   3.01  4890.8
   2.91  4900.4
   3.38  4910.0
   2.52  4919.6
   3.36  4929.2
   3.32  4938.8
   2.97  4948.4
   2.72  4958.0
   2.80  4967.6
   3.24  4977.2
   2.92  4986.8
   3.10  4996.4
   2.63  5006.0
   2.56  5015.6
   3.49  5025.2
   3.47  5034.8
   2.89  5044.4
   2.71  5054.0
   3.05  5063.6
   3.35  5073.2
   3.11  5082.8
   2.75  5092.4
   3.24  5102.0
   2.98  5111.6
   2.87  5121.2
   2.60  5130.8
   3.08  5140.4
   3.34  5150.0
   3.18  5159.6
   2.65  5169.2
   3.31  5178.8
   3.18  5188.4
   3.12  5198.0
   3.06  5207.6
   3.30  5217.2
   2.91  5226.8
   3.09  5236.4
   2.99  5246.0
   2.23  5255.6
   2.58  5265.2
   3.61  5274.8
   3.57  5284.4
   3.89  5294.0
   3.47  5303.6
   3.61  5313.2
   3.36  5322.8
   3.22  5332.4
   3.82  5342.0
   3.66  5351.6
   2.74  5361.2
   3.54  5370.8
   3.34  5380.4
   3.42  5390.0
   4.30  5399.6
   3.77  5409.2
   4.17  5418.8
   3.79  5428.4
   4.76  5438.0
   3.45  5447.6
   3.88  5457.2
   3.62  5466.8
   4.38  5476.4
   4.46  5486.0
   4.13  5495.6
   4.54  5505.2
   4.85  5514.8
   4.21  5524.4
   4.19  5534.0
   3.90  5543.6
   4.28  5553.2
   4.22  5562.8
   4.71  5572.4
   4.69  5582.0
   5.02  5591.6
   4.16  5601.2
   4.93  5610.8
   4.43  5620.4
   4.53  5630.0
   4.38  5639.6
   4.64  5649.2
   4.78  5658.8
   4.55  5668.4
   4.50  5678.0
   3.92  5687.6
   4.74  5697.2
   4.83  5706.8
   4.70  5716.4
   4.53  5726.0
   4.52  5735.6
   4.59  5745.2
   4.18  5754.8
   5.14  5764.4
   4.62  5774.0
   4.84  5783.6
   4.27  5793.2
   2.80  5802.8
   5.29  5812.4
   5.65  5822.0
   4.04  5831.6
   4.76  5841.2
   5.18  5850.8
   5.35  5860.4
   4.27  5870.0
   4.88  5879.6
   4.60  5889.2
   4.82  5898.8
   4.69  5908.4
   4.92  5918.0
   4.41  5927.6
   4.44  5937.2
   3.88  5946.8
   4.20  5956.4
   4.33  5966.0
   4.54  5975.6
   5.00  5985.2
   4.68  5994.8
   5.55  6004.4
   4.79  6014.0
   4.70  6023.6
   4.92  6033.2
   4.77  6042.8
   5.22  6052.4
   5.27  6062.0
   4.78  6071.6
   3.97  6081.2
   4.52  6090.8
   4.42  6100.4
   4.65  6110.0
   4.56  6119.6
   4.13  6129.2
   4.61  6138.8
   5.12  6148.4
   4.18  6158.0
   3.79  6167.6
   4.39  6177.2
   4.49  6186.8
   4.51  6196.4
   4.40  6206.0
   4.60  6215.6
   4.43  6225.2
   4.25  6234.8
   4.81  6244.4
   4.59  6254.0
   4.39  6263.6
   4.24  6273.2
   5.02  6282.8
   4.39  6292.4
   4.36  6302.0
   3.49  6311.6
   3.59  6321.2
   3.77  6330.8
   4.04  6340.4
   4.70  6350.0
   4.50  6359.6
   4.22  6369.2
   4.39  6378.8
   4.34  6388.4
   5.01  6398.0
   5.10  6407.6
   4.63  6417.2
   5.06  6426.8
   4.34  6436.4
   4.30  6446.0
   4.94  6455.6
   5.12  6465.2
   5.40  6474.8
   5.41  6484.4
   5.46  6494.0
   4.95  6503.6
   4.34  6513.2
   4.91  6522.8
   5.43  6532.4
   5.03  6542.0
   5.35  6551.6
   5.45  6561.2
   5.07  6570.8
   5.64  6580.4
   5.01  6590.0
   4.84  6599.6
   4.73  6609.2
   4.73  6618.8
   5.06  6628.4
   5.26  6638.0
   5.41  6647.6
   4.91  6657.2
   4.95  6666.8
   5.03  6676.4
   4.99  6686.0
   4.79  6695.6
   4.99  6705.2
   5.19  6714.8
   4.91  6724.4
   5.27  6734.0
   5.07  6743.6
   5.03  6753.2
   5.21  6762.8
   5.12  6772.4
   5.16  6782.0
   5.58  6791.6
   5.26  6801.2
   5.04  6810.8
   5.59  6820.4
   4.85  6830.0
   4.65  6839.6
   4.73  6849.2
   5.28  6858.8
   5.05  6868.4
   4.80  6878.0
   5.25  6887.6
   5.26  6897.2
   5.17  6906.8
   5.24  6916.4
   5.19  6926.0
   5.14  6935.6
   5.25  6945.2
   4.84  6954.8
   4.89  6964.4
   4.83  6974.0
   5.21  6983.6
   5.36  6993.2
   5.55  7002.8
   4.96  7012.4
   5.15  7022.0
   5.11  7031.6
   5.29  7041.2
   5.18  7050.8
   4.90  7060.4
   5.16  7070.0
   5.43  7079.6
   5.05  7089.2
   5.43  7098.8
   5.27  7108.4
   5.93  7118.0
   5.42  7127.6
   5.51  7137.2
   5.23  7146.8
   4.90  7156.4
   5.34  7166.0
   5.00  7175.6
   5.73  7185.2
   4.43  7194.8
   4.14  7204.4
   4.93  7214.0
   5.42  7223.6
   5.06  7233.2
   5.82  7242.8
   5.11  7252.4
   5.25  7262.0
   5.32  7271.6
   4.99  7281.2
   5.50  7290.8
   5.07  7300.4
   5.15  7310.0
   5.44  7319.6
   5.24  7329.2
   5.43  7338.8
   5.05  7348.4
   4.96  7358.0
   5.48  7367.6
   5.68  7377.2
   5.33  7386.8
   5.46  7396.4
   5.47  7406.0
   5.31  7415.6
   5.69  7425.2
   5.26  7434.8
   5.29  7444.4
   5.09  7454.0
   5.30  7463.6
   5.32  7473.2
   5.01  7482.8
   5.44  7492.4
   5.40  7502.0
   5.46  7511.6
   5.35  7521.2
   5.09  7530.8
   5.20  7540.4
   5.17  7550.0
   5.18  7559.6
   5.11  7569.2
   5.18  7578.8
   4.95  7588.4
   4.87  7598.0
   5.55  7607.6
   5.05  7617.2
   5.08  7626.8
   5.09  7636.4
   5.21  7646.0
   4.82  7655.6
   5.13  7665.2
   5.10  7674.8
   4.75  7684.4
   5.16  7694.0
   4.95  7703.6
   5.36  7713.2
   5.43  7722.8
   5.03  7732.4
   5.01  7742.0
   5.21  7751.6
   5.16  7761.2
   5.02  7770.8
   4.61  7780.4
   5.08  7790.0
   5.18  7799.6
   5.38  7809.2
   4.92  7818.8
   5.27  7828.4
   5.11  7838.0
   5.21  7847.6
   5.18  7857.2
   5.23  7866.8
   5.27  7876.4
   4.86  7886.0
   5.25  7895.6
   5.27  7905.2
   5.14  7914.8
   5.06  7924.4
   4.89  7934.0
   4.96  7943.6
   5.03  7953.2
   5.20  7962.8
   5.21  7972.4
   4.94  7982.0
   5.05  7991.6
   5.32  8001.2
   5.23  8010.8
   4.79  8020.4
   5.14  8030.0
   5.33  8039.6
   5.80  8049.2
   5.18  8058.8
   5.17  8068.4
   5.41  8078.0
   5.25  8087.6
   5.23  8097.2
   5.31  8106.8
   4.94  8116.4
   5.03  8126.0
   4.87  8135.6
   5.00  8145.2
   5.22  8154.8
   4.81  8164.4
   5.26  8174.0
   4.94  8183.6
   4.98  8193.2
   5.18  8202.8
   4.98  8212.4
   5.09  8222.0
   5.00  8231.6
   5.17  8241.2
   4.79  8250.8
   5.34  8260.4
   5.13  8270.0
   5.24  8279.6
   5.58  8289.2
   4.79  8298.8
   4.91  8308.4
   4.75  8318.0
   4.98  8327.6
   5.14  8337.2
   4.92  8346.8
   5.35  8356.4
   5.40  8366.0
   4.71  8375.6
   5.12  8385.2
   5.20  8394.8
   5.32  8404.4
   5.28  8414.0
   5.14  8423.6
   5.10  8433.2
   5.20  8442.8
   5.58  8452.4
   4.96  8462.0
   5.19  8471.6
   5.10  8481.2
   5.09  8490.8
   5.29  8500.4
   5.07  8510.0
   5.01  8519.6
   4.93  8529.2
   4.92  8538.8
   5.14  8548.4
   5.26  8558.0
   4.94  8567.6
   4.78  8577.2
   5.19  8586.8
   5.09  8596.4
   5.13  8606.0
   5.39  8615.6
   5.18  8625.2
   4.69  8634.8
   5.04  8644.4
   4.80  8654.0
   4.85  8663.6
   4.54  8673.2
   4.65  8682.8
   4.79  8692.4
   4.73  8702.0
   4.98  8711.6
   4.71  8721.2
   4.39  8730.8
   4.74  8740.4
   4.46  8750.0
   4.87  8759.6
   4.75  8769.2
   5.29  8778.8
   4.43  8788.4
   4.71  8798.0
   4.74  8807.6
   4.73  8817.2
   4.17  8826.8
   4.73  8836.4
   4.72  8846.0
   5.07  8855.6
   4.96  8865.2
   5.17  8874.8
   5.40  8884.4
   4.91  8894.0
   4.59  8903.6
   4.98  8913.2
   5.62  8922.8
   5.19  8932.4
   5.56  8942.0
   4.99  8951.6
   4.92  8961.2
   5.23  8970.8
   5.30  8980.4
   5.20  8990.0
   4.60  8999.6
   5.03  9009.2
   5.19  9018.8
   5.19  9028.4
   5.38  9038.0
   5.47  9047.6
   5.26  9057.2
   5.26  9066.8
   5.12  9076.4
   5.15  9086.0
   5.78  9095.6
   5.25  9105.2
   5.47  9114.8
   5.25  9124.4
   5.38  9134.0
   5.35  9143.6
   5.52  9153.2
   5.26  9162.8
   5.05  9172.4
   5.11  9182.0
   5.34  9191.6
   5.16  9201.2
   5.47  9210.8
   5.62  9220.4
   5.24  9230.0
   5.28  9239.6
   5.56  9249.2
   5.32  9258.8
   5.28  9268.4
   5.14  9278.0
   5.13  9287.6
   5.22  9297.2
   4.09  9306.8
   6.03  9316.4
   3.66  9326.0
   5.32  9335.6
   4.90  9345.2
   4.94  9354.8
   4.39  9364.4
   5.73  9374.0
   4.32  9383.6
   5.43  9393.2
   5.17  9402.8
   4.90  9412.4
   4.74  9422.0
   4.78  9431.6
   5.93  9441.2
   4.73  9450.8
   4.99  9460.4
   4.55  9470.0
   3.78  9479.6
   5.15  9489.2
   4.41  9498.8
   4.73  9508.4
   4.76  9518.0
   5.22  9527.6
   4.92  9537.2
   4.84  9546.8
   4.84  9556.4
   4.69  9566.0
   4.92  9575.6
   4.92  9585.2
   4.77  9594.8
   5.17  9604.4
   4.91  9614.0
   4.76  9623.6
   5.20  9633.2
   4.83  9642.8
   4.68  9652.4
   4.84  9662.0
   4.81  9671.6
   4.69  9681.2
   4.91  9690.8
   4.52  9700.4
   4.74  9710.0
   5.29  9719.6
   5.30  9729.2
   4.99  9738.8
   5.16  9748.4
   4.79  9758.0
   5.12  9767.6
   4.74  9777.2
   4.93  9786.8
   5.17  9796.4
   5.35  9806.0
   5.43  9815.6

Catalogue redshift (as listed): 0.222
